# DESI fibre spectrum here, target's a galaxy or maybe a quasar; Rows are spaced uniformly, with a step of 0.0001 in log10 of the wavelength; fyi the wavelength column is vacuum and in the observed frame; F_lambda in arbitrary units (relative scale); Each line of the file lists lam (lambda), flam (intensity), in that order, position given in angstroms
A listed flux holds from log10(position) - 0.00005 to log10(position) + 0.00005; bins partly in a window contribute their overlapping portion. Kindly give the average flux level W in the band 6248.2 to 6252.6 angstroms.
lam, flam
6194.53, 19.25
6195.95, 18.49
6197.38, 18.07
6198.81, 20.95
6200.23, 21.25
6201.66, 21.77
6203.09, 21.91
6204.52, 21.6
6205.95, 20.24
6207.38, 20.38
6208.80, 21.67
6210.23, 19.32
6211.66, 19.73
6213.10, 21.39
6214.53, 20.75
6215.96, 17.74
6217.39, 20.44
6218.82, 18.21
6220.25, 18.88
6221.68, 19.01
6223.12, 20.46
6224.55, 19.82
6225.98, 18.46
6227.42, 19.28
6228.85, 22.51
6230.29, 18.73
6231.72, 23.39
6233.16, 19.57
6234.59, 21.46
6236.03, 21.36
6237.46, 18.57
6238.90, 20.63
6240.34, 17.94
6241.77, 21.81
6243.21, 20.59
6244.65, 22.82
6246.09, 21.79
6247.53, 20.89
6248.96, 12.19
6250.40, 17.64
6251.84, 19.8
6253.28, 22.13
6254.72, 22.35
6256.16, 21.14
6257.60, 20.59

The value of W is 16.7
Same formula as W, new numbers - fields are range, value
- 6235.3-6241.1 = 19.7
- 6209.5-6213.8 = 20.1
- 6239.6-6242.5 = 19.9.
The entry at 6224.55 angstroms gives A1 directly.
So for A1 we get 19.82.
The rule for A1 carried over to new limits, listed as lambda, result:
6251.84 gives 19.8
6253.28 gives 22.13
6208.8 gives 21.67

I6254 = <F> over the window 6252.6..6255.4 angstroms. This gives 22.2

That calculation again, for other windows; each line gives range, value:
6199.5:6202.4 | 21.5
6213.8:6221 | 19.2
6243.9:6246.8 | 22.3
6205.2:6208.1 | 20.4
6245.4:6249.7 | 18.3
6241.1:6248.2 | 21.6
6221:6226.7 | 19.4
